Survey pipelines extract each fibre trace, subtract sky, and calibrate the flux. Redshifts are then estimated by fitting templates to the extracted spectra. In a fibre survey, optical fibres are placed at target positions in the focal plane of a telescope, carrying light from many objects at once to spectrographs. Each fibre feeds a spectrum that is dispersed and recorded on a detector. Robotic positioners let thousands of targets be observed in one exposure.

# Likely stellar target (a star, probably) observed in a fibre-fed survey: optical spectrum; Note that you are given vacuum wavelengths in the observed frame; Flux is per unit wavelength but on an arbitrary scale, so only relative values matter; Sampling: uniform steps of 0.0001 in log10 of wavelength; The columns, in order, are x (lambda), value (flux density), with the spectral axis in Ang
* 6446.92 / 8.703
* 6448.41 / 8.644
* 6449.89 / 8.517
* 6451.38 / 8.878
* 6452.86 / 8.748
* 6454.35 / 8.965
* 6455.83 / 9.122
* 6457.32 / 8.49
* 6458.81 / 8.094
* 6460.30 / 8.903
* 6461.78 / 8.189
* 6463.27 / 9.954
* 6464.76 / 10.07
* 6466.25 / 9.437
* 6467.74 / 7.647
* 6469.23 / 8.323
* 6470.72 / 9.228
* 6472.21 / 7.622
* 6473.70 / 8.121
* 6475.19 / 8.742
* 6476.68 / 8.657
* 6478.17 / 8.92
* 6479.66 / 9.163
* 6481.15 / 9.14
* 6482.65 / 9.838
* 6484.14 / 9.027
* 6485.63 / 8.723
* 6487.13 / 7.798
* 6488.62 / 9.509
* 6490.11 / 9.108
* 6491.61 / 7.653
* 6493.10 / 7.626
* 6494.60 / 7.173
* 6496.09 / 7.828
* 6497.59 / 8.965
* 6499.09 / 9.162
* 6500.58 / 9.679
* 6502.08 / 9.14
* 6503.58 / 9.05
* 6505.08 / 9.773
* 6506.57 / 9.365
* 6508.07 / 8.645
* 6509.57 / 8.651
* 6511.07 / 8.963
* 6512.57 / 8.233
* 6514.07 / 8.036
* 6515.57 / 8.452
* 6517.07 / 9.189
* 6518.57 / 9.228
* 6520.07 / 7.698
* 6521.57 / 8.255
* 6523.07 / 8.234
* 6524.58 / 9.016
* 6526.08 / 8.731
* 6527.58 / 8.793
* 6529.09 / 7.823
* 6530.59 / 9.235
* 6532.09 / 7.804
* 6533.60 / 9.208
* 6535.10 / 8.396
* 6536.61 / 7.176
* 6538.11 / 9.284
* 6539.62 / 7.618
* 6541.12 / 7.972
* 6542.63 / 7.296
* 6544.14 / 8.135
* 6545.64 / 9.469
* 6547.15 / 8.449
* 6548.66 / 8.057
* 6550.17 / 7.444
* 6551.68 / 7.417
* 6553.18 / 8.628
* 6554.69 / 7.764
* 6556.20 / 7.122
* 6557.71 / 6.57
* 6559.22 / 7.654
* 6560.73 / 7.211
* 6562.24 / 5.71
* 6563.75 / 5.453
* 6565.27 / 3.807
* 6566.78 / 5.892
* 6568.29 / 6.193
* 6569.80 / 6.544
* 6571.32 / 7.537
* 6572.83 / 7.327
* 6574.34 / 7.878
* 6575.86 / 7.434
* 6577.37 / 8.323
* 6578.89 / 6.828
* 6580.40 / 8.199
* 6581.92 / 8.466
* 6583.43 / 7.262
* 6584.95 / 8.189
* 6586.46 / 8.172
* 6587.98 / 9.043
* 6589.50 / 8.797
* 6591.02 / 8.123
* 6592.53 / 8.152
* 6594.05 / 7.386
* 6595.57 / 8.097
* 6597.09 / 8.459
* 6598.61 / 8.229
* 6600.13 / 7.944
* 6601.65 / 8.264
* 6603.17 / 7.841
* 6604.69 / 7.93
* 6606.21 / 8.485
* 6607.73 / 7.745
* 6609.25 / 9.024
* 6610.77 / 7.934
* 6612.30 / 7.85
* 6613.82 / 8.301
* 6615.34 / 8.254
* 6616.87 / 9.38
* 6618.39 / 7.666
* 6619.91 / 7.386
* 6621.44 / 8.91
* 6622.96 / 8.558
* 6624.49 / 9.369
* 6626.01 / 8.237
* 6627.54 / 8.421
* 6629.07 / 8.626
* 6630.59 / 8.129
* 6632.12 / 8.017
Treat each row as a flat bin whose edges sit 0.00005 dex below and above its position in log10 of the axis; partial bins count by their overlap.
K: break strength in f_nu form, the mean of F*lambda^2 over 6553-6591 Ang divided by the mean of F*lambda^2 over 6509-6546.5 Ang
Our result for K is 0.87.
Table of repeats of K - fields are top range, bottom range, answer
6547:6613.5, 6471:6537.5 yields 0.90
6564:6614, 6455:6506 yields 0.91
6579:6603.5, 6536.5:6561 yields 1.05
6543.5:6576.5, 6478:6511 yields 0.83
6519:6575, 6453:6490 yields 0.89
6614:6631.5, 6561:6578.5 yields 1.30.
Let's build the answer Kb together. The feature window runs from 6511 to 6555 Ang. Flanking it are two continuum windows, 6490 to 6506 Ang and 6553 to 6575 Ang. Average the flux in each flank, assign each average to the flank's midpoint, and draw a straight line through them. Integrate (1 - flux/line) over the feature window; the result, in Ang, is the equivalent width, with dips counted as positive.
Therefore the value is -4.2 Ang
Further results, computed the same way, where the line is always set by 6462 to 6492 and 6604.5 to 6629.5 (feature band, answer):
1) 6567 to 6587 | 2.3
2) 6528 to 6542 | 0.6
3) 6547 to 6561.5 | 1.7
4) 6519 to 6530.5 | 0.3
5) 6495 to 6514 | -0.3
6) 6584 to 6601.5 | 0.5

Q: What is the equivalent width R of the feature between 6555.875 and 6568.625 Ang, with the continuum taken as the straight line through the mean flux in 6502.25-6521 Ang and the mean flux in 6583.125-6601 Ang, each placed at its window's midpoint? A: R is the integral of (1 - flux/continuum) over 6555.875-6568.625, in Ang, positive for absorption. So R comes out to 3.4 Ang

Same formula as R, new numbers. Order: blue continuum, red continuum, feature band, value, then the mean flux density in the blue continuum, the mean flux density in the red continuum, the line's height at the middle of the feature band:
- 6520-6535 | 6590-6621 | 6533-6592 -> 5.3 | 8.51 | 8.14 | 8.34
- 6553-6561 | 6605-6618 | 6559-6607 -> 2.1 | 7.43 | 8.34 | 7.86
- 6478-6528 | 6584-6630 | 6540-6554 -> 0.8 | 8.73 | 8.29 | 8.54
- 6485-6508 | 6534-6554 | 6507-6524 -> -0.1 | 8.7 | 8.12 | 8.47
